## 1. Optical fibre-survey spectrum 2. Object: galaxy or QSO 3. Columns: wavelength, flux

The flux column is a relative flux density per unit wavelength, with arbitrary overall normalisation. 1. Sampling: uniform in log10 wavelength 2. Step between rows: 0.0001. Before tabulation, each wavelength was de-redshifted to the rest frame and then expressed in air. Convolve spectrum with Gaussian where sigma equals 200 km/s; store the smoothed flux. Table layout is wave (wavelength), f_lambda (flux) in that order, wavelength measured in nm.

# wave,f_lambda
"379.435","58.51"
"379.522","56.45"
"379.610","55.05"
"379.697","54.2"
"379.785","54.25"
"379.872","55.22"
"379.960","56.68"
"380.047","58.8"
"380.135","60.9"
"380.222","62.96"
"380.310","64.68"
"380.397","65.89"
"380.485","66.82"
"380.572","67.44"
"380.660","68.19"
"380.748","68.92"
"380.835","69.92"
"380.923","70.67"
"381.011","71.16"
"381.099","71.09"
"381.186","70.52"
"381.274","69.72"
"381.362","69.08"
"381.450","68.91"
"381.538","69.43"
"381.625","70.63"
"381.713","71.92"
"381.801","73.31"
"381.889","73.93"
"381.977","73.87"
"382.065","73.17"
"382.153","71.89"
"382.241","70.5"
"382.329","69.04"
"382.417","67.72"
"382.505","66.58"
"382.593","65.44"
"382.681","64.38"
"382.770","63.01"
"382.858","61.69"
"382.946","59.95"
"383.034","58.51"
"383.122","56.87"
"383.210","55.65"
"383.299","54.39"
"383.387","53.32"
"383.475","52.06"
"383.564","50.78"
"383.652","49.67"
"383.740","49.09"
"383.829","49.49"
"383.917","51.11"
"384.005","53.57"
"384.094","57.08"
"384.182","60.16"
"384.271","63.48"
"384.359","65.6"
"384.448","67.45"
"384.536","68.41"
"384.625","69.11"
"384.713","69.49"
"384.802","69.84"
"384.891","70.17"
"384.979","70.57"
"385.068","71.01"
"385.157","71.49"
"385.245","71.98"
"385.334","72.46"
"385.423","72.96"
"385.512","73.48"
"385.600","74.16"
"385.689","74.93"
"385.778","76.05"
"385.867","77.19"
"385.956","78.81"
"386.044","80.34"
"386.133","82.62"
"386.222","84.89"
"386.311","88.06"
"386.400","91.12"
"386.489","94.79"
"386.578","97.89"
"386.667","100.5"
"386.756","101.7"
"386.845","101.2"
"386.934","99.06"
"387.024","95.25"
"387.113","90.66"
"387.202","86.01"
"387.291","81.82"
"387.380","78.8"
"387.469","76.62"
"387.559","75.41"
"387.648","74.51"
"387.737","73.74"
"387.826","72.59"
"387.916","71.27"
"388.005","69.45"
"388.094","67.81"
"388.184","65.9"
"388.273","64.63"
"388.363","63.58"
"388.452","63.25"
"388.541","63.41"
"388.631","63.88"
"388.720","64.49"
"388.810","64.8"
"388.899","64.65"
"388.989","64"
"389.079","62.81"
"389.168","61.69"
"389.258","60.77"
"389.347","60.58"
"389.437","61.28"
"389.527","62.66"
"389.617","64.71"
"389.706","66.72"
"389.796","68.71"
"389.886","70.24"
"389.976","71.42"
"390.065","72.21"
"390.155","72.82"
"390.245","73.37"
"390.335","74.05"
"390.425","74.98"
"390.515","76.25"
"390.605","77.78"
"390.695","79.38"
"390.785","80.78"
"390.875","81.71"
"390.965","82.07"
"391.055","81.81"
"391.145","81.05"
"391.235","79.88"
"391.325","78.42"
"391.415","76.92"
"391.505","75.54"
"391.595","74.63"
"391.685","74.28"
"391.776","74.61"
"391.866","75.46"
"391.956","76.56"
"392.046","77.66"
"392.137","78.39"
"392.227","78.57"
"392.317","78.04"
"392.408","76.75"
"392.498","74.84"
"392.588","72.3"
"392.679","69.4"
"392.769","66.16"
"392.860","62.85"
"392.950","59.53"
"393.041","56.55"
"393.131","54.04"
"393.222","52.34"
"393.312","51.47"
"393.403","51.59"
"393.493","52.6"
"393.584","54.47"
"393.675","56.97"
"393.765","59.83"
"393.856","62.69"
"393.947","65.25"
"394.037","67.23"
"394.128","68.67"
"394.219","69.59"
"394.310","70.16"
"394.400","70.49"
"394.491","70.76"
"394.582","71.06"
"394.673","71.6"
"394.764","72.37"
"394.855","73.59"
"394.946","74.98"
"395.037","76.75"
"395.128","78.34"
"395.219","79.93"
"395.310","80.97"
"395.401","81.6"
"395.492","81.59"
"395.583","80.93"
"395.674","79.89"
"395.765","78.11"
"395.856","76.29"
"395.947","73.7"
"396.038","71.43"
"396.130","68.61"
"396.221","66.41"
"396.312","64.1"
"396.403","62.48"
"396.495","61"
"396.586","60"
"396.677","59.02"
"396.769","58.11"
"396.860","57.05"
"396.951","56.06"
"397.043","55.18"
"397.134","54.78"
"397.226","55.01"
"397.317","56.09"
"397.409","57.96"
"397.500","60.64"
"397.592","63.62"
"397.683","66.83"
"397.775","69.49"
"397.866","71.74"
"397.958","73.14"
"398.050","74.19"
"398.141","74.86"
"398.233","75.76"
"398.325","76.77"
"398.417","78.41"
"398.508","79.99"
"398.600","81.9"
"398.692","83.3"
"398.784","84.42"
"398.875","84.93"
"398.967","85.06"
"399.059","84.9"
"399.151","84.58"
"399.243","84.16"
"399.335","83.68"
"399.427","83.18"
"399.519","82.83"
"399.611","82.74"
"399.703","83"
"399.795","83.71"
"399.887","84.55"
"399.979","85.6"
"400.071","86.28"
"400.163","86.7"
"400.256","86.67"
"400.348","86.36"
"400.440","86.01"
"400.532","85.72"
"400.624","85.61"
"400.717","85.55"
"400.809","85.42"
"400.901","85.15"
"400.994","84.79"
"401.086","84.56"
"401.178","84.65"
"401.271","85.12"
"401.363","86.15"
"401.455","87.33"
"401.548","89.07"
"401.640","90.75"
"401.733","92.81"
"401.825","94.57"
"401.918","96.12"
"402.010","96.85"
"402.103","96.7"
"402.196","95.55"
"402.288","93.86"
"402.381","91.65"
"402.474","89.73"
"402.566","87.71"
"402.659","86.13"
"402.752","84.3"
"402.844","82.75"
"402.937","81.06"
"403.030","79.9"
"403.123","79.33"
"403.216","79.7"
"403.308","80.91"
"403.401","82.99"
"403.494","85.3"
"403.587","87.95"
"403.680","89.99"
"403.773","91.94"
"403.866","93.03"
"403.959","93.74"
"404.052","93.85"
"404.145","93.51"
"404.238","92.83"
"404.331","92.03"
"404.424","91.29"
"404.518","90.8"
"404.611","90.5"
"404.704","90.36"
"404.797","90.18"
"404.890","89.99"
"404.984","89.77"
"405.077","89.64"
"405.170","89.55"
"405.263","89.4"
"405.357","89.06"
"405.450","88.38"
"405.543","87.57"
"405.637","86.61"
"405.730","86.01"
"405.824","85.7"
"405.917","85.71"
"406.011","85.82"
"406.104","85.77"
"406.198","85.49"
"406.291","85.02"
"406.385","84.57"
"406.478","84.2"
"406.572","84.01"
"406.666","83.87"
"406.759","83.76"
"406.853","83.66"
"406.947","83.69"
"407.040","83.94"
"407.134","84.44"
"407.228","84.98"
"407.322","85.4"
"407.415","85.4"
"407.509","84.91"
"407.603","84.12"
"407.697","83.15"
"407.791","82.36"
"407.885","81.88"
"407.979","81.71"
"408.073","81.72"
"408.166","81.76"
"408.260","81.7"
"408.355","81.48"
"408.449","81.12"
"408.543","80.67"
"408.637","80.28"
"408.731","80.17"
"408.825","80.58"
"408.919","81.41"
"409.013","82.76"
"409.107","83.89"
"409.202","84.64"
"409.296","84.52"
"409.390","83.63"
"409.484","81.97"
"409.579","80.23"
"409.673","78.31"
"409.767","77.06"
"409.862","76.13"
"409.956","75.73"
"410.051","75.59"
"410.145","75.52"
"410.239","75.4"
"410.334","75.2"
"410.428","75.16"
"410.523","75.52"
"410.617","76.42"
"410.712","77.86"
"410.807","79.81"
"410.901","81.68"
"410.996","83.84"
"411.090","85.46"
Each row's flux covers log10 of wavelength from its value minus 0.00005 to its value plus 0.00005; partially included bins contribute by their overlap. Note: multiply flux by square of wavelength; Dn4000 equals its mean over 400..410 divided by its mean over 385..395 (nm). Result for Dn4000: 1.27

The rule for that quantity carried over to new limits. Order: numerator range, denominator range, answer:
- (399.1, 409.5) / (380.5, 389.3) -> 1.35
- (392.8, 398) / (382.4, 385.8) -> 1.10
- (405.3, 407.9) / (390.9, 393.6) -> 1.30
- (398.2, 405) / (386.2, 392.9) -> 1.23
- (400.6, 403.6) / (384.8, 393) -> 1.24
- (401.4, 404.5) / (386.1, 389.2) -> 1.24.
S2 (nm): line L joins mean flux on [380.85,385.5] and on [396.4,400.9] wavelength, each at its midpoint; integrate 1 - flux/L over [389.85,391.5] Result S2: -0.16 nm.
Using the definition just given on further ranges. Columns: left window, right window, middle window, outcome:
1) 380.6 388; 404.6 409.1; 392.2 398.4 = 0.85 nm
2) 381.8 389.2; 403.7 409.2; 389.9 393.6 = 0.17 nm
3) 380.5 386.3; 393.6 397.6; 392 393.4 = 0.02 nm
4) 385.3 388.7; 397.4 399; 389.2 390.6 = 0.17 nm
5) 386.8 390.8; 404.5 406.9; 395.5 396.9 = 0.19 nm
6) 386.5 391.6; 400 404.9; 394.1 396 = 0.13 nm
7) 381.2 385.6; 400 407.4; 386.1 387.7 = -0.47 nm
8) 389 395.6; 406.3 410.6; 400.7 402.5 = -0.31 nm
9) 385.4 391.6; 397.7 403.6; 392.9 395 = 0.43 nm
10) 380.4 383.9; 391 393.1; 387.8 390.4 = 0.17 nm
